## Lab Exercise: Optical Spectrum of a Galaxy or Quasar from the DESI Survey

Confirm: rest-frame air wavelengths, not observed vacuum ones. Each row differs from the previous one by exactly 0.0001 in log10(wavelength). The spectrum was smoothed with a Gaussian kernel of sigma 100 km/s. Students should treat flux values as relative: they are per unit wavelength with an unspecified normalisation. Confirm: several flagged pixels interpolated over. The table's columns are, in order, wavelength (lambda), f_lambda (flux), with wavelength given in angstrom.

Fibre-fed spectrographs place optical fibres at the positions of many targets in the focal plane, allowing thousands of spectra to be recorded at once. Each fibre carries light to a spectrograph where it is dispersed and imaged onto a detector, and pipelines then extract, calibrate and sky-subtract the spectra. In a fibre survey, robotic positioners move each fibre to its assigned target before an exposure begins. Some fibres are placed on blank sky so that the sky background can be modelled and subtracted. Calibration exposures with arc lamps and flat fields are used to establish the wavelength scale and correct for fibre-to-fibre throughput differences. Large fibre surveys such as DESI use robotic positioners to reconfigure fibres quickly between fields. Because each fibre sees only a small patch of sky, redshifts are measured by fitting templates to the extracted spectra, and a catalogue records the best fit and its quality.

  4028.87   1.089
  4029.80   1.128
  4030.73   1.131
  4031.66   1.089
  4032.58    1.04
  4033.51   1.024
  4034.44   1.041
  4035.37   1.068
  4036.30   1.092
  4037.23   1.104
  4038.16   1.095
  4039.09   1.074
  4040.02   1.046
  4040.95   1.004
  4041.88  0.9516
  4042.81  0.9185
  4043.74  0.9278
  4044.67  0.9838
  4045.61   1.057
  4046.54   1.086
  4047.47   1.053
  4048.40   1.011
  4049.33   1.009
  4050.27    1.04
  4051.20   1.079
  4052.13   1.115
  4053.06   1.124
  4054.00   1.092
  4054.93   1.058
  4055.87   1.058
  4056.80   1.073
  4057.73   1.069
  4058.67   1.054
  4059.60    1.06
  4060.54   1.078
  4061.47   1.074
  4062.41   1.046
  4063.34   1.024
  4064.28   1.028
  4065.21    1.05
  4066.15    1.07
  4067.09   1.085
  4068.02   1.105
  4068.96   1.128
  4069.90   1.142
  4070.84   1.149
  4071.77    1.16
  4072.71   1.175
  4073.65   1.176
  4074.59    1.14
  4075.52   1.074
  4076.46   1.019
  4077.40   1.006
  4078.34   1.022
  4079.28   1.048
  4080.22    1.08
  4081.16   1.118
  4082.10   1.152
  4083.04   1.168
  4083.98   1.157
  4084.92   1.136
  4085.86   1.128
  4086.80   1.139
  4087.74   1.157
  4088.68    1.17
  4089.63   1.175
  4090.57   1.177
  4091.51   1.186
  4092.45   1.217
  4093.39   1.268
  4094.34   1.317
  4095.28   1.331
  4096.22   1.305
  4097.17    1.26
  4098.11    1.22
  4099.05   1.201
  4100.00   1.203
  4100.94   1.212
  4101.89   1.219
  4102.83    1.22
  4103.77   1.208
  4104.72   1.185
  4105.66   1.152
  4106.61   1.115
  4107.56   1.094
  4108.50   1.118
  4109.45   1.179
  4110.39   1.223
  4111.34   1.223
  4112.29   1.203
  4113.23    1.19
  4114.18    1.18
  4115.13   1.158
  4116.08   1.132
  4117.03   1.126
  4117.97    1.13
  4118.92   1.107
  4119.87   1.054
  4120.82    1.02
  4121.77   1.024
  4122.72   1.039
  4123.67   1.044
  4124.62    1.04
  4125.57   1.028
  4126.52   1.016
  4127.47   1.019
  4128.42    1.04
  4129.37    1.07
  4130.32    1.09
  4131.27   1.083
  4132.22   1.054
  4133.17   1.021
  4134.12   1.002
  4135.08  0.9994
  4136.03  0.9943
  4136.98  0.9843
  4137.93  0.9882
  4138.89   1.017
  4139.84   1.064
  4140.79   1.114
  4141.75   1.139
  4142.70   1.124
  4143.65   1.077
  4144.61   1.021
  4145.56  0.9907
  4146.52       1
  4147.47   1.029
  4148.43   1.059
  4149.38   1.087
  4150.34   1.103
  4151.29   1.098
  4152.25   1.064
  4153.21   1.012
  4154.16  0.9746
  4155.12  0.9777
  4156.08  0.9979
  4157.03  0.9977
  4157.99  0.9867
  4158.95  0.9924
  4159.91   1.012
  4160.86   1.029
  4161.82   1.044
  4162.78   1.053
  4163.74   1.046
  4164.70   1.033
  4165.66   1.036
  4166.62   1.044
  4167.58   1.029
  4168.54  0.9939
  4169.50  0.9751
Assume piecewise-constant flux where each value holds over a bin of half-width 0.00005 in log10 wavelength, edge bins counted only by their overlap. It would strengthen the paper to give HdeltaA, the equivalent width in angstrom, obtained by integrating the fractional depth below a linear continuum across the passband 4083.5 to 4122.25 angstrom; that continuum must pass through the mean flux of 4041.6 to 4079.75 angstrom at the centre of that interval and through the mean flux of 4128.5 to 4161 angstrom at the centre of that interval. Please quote -4.6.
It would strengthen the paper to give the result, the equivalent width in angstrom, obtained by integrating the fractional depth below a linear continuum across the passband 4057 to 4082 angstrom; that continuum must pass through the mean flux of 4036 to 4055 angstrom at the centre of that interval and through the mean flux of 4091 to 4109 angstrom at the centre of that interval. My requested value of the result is 0.7 angstrom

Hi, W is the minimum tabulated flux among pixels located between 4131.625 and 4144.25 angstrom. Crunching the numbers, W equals 0.9843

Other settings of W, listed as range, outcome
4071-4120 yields 1.006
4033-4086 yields 0.9185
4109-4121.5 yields 1.02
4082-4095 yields 1.128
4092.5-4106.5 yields 1.152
